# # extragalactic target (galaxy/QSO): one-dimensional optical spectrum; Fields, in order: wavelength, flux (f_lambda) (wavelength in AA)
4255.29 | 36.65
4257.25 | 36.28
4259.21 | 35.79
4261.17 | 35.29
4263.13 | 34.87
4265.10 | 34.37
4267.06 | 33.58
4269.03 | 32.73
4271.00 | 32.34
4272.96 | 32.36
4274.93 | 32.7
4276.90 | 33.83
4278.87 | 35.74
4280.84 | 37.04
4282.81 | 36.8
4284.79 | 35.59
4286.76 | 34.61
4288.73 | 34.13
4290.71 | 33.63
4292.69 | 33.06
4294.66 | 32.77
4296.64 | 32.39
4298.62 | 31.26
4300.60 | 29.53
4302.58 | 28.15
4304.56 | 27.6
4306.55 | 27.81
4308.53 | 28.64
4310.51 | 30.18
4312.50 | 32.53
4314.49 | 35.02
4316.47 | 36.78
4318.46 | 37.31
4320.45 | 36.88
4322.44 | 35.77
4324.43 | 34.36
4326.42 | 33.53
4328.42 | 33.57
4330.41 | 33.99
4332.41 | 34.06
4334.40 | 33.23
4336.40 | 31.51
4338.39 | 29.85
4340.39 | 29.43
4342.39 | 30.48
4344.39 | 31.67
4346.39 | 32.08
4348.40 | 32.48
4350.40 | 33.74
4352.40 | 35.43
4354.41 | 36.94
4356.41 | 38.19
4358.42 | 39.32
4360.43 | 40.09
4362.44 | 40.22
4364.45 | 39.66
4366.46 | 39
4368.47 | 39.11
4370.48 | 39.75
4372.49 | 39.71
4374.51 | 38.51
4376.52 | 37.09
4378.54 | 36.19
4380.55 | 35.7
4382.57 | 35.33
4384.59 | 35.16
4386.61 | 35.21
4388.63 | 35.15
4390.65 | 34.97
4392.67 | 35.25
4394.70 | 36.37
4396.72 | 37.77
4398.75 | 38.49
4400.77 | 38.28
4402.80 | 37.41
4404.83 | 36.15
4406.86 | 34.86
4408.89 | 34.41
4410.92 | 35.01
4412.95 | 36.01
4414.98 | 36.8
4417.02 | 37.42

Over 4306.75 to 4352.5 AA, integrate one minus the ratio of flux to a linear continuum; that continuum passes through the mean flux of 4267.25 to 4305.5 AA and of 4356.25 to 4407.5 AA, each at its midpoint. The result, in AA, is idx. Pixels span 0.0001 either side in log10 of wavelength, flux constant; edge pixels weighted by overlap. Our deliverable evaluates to 2.6 AA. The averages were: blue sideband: 33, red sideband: 37.4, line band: 33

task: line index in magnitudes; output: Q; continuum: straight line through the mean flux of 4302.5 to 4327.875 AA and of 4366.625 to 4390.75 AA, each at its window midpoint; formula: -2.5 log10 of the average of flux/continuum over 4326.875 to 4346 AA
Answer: 0.07 mag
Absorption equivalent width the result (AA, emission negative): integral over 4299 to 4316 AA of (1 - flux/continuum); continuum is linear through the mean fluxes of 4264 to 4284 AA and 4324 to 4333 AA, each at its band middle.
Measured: 1.9 AA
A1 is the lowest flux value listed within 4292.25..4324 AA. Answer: 27.6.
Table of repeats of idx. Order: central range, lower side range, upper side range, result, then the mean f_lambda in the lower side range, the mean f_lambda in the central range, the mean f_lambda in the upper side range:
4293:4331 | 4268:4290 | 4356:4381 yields 3.6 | 34.3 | 32.5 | 38.7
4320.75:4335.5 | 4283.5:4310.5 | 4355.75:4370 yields 0.4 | 31.5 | 34.2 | 39.4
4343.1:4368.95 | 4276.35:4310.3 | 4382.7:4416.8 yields -1.5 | 32.4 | 36.6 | 36.1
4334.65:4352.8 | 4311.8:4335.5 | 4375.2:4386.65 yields 1.7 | 34.8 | 31.8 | 35.9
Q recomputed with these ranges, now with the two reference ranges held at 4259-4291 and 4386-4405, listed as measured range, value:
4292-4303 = 0.115 mag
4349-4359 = -0.019 mag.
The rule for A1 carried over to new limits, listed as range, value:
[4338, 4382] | 29.43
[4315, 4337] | 31.51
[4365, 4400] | 34.97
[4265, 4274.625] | 32.34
